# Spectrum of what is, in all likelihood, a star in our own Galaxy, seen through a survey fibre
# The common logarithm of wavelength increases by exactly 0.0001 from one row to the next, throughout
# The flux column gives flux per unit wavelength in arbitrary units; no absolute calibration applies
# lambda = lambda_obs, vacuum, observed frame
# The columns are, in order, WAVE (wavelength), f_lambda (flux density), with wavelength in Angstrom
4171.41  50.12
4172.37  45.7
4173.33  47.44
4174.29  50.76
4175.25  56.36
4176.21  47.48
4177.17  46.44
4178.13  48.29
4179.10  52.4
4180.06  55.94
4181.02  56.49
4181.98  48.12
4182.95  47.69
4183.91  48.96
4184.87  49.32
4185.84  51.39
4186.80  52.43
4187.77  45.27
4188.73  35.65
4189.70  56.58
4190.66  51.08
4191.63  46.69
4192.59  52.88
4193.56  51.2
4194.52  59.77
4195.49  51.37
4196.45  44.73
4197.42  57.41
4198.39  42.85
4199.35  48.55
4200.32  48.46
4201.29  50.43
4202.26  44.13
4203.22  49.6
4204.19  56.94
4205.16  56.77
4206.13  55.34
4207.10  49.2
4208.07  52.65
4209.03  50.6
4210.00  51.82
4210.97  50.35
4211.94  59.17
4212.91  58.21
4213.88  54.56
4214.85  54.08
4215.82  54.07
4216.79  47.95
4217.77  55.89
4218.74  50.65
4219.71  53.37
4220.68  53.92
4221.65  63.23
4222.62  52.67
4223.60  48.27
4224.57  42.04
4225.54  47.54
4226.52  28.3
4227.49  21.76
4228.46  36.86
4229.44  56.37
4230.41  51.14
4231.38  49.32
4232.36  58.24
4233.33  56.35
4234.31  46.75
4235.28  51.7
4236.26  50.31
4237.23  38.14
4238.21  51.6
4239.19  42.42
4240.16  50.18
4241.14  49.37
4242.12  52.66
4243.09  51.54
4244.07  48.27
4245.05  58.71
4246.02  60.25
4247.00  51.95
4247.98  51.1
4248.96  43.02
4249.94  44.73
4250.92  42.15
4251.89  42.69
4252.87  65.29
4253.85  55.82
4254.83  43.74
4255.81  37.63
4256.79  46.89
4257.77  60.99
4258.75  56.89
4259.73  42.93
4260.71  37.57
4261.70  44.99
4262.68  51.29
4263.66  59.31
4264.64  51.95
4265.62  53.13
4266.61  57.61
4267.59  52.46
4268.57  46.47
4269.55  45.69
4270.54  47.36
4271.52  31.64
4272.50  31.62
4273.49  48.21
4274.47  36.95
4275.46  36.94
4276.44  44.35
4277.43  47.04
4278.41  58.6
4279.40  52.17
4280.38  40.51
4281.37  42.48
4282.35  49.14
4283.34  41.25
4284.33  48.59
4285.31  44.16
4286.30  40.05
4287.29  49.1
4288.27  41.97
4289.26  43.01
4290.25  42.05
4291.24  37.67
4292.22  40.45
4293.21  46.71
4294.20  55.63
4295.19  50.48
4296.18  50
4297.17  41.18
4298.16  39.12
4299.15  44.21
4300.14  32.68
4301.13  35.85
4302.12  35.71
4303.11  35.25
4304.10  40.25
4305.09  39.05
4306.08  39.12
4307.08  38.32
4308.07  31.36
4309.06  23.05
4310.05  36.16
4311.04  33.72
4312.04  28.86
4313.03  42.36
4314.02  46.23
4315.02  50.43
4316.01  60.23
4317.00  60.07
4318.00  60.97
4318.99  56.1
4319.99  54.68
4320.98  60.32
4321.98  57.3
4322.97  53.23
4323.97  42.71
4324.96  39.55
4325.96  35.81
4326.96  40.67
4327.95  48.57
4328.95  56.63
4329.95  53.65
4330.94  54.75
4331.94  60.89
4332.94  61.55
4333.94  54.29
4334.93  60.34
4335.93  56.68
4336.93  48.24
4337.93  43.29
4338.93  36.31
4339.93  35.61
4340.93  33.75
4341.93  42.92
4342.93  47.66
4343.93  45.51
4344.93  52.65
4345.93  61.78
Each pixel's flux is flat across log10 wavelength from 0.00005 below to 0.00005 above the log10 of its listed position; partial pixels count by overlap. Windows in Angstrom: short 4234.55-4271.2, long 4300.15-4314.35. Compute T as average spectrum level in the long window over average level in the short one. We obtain 0.72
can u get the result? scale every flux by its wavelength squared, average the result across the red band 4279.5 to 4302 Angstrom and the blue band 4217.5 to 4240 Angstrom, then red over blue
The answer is 0.93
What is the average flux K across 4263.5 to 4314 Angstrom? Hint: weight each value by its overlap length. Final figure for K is 42.7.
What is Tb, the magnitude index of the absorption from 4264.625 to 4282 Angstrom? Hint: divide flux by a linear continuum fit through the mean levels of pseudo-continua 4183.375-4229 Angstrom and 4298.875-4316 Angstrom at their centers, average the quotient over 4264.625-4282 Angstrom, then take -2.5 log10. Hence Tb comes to -0.10 mag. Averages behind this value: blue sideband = 49.9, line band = 45.7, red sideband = 37.8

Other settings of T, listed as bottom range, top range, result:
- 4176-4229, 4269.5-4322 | 0.87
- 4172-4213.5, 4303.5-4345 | 0.92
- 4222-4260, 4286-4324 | 0.91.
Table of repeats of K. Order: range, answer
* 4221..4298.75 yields 47.2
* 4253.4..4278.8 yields 47.2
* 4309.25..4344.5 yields 48.4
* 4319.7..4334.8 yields 51.8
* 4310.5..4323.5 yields 51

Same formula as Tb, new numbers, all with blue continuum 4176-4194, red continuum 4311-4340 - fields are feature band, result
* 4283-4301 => 0.15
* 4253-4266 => 0.00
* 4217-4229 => 0.08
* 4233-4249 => -0.01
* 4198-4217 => -0.04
